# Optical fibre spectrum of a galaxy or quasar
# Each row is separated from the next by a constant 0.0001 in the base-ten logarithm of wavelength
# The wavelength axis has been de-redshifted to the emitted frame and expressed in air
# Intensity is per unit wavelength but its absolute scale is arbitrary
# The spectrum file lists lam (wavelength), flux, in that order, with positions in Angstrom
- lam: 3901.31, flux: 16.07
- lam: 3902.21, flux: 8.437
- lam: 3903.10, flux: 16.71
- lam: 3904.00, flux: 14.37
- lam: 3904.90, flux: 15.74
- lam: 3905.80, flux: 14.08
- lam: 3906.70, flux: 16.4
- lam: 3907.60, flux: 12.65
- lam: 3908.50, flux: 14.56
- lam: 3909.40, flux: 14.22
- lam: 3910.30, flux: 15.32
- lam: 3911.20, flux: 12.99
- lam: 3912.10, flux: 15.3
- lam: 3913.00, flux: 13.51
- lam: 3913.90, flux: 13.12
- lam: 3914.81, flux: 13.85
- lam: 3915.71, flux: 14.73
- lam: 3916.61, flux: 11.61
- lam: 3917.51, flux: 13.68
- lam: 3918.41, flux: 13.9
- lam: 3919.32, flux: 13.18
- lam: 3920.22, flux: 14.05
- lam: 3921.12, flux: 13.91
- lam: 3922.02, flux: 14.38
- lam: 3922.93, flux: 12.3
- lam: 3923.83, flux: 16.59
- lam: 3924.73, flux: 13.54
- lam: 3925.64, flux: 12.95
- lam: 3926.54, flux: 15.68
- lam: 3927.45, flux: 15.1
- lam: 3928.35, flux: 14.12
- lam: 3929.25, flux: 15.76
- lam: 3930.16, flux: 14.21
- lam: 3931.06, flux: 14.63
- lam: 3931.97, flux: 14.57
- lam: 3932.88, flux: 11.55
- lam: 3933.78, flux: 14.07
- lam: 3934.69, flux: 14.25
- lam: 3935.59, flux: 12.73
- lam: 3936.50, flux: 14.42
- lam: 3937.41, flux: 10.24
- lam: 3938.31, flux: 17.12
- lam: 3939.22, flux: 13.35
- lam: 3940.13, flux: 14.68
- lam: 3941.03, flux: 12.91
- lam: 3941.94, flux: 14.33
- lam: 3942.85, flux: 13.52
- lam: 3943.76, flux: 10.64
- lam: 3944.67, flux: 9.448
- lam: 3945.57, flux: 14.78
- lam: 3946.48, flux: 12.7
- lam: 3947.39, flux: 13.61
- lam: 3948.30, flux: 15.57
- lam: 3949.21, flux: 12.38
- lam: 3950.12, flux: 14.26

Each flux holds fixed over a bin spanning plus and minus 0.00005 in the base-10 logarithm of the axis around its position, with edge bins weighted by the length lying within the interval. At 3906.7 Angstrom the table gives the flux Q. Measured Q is 16.4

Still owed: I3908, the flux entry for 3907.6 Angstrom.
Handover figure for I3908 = 12.65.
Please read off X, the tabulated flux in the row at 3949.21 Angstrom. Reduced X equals 12.38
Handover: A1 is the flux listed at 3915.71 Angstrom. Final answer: 14.73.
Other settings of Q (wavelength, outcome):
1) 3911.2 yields 12.99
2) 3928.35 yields 14.12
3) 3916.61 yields 11.61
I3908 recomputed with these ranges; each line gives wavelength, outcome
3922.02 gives 14.38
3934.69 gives 14.25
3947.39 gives 13.61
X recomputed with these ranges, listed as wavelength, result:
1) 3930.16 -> 14.21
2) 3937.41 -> 10.24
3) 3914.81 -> 13.85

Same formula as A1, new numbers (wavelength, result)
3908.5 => 14.56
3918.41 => 13.9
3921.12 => 13.91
